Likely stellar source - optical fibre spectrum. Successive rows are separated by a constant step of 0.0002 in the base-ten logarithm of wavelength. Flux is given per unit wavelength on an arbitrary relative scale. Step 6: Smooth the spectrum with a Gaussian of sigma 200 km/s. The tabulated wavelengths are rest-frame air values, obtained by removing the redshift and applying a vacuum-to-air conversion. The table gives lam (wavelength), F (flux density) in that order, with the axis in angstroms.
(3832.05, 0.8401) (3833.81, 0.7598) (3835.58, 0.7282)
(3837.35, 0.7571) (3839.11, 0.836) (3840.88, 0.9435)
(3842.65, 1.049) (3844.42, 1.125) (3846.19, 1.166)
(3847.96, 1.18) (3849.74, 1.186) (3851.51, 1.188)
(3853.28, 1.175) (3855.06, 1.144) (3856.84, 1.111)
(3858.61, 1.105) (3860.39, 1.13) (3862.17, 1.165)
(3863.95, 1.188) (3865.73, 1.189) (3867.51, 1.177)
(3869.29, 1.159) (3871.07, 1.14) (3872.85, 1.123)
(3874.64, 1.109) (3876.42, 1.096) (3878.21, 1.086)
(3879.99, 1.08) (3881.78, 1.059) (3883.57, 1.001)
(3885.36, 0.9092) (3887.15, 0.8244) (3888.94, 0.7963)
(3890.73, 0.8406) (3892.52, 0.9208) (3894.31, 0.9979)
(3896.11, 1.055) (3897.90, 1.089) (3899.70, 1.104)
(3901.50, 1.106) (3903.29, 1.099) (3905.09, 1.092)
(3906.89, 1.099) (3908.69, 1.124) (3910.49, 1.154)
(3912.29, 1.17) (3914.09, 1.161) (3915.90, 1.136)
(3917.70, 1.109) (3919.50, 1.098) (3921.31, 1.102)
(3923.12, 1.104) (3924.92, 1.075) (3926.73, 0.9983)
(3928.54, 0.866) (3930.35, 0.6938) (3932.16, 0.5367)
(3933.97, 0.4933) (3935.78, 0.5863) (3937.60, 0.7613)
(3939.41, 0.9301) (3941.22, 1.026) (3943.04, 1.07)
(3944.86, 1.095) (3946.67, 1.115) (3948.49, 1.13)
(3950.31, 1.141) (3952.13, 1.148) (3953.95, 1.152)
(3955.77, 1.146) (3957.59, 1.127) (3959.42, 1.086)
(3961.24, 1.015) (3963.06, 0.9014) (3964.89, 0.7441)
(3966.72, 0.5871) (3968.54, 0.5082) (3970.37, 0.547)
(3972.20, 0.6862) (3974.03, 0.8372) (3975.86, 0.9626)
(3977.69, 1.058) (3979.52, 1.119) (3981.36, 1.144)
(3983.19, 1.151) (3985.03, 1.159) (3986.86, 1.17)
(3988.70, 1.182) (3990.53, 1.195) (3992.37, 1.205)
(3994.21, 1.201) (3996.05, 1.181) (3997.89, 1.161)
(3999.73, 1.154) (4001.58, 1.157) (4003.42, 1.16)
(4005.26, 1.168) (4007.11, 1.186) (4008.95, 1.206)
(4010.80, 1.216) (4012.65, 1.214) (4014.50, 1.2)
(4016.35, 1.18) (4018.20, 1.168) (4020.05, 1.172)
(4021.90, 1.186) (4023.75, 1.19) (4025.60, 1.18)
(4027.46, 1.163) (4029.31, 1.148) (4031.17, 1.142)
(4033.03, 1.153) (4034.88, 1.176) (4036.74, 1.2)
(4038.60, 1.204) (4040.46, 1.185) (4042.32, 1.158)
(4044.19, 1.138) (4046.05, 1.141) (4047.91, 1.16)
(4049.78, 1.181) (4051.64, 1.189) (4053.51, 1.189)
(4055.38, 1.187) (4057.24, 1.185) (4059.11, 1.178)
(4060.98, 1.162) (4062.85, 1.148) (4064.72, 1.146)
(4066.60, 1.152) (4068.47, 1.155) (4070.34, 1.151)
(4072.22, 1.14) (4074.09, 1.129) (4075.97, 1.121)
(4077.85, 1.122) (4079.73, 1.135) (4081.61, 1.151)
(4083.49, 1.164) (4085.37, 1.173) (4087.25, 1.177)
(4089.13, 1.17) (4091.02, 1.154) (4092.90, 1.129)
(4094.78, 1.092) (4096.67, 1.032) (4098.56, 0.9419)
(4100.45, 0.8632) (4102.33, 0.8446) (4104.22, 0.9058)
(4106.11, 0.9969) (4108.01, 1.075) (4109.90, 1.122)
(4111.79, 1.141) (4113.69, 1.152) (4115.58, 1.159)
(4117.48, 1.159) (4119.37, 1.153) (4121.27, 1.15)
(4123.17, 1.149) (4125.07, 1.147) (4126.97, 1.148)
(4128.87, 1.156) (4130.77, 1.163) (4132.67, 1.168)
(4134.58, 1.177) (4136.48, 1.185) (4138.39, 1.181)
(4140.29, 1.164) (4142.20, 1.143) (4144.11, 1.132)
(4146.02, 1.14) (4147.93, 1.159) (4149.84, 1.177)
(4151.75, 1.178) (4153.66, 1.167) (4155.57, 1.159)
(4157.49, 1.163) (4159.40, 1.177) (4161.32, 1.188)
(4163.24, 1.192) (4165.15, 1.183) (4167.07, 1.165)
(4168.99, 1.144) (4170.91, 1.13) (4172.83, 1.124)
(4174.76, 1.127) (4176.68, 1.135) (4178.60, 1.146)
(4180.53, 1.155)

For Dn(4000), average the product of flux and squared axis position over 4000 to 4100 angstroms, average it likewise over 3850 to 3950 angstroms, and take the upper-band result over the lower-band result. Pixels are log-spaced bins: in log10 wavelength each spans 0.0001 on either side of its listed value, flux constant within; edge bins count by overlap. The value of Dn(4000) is 1.21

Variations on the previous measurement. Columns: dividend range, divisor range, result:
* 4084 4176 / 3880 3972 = 1.29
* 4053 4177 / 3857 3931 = 1.19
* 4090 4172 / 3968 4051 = 1.06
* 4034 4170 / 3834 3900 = 1.22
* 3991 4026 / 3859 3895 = 1.21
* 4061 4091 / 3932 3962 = 1.24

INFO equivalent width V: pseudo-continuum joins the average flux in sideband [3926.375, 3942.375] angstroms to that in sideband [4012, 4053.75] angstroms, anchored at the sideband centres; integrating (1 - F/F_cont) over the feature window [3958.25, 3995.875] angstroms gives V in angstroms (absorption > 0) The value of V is -1.3 angstroms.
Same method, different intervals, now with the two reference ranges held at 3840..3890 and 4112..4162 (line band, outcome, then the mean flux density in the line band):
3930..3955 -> 4.2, 0.927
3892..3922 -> 0.1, 1.1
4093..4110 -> 2.4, 0.986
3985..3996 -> -0.6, 1.19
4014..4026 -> -0.5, 1.18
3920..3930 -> 0.8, 1.01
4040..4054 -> -0.3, 1.17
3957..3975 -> 5.1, 0.798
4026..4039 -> -0.4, 1.17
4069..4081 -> 0.1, 1.13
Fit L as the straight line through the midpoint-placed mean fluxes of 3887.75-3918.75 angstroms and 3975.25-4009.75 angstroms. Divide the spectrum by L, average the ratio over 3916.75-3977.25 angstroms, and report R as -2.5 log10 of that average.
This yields 0.198 mag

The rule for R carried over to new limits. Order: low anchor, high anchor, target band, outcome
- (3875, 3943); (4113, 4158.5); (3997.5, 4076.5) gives -0.08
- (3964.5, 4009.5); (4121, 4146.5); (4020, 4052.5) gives -0.09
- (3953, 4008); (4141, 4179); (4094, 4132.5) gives 0.05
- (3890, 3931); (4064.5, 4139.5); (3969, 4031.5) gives -0.03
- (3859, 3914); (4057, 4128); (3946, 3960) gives -0.05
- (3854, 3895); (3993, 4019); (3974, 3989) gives 0.06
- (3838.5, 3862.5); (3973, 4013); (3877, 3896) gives 0.17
